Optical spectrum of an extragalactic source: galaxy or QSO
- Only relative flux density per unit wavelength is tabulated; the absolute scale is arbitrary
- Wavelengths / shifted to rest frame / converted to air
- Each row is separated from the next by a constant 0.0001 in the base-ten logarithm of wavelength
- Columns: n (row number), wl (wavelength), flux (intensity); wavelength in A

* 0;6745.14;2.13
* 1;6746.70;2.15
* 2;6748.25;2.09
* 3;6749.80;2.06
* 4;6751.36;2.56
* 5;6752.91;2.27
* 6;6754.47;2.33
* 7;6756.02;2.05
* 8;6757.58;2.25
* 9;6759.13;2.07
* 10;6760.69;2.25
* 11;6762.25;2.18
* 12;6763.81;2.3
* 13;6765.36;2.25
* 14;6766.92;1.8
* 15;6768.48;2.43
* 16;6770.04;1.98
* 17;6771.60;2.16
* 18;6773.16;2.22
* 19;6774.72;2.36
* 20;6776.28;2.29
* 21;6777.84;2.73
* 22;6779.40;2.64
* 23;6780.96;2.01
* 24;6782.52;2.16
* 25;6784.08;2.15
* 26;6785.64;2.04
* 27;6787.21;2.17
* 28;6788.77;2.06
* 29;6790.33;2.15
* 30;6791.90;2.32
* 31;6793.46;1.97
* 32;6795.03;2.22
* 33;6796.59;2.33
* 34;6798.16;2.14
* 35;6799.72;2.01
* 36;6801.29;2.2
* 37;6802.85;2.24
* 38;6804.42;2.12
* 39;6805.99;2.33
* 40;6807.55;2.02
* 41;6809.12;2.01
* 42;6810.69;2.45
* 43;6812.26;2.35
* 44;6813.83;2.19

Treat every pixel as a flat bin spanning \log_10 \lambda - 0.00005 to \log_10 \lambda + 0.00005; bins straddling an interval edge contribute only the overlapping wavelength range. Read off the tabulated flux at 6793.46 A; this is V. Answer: 1.97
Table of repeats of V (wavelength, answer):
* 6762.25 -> 2.18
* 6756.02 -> 2.05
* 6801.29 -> 2.2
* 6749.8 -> 2.06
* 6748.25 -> 2.09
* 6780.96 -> 2.01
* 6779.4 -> 2.64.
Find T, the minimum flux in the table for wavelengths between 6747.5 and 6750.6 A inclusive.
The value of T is 2.06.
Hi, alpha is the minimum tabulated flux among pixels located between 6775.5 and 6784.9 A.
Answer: 2.01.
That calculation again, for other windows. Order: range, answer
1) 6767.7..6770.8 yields 1.98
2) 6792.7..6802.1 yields 1.97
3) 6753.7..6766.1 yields 2.05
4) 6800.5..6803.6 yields 2.2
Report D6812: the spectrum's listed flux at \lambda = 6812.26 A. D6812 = 2.35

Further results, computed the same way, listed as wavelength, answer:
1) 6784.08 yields 2.15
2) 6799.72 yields 2.01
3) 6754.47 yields 2.33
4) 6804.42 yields 2.12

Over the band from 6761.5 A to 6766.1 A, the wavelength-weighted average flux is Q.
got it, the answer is 2.25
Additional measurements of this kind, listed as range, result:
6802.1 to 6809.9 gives 2.14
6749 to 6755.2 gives 2.3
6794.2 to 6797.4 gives 2.27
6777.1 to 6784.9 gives 2.34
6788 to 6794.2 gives 2.13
